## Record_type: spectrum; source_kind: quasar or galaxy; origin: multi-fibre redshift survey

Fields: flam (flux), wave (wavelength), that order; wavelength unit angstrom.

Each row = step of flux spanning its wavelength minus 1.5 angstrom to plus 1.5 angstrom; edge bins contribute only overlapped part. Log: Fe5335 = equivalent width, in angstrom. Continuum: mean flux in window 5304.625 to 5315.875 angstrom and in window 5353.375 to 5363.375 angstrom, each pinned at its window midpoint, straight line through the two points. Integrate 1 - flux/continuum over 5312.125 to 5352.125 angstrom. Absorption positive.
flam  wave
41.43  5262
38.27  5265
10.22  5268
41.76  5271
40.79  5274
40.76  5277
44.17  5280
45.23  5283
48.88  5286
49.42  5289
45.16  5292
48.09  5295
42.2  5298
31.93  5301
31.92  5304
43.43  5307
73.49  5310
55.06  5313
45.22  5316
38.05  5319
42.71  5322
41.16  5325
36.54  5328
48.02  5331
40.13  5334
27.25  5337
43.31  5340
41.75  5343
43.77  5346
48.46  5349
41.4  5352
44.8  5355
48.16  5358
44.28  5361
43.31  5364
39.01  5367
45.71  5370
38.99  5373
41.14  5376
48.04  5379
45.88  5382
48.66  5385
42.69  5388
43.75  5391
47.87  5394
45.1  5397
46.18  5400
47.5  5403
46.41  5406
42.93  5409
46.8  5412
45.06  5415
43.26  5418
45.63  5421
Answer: 6.3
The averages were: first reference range 53.9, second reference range 45.5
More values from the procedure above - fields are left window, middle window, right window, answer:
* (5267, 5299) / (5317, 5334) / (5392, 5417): 0.80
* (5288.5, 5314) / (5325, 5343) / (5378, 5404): 2.68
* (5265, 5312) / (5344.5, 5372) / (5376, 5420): 0.14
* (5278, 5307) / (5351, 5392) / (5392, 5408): 1.33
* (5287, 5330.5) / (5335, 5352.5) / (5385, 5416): 1.60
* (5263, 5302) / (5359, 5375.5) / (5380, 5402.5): 0.86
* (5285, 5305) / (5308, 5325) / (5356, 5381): -2.74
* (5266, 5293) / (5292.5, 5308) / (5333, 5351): 0.35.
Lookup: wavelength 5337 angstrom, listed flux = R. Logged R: 27.25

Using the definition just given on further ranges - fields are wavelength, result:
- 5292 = 45.16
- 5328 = 36.54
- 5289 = 49.42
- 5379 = 48.04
